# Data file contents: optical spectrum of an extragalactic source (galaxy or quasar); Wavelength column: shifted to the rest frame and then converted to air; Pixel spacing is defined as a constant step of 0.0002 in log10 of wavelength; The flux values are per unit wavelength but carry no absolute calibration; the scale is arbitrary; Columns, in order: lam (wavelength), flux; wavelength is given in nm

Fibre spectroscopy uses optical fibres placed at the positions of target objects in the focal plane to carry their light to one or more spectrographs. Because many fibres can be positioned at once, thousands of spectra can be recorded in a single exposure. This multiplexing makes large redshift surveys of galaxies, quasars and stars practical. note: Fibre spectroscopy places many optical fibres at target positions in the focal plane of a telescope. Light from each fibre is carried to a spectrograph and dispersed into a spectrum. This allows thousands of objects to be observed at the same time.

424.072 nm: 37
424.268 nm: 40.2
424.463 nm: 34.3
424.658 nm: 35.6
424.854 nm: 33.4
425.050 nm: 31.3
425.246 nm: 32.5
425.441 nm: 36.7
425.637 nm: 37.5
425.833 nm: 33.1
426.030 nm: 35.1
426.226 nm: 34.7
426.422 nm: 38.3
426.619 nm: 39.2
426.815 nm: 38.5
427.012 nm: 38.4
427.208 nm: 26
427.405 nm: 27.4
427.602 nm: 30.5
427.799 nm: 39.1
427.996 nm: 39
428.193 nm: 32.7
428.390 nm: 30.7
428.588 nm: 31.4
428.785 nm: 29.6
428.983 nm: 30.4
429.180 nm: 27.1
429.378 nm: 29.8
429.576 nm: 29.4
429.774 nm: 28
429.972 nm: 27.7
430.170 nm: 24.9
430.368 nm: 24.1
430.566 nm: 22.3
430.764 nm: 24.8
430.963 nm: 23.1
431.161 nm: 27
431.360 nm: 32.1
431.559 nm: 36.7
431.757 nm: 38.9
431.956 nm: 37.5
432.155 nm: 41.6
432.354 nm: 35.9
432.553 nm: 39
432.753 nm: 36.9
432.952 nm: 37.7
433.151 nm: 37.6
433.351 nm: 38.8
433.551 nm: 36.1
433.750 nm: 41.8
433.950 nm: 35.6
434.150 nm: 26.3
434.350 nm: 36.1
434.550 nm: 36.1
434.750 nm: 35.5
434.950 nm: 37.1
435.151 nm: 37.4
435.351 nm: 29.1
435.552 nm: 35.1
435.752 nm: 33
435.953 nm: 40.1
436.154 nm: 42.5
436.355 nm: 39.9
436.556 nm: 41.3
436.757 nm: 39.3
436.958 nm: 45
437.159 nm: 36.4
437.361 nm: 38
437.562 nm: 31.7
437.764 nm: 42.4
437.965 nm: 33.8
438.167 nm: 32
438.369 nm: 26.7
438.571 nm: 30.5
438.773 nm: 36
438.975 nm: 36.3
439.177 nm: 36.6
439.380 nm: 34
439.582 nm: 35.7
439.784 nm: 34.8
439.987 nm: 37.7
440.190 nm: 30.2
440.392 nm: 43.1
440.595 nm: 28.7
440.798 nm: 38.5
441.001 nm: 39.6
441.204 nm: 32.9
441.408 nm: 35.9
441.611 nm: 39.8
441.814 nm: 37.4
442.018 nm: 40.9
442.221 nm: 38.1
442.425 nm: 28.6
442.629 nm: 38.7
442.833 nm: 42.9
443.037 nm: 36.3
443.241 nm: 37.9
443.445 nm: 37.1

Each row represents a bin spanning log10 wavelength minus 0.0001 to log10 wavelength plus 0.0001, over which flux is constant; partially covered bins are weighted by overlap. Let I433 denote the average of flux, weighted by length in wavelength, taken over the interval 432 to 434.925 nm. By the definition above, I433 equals 36.8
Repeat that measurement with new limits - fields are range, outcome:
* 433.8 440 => 35.9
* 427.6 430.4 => 30.4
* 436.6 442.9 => 36.2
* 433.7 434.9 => 35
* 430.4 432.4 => 31.6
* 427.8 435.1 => 32.9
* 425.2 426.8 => 36.1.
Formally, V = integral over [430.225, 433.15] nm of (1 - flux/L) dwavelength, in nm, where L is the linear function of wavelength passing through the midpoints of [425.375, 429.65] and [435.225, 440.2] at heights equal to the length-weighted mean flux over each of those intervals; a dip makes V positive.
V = 0.15 nm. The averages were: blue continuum 33.4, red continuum 36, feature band 32.8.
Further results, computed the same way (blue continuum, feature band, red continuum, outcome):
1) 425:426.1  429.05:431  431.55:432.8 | 0.56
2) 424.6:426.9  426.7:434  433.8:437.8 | 0.70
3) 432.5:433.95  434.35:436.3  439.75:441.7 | 0.06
